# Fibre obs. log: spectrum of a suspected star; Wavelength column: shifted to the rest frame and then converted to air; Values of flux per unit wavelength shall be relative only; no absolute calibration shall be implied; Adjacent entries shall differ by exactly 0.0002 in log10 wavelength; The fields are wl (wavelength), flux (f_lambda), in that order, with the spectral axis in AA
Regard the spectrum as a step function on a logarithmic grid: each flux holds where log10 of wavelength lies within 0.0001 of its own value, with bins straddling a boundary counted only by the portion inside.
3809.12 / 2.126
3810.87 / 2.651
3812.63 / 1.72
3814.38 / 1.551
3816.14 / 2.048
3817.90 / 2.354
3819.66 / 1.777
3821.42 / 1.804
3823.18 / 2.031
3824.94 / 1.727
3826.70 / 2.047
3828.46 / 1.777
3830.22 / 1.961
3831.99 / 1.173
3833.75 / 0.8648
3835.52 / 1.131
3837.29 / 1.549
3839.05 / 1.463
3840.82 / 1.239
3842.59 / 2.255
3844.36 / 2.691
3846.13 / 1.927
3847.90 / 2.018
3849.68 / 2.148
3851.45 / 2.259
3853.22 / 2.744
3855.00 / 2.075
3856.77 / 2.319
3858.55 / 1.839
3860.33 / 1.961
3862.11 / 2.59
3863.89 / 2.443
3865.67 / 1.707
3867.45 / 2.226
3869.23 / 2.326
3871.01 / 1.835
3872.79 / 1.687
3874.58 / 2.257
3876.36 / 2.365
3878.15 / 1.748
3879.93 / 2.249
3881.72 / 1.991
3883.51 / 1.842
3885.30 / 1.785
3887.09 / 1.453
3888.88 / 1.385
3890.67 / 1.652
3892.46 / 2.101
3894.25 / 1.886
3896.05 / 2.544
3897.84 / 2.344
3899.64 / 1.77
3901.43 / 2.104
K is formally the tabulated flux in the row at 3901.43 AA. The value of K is 2.104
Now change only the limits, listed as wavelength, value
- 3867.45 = 2.226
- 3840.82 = 1.239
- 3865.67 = 1.707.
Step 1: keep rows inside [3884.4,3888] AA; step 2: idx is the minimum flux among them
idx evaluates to 1.453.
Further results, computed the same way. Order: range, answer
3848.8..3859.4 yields 1.839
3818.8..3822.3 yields 1.777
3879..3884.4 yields 1.842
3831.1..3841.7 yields 0.8648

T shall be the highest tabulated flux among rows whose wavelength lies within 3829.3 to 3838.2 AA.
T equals 1.961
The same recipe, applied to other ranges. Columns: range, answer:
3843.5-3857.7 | 2.744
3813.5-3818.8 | 2.354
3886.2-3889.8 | 1.453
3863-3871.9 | 2.443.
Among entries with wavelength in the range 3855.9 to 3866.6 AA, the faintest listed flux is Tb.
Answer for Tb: 1.707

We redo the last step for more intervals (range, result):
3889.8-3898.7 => 1.652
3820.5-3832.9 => 1.173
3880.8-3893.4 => 1.385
